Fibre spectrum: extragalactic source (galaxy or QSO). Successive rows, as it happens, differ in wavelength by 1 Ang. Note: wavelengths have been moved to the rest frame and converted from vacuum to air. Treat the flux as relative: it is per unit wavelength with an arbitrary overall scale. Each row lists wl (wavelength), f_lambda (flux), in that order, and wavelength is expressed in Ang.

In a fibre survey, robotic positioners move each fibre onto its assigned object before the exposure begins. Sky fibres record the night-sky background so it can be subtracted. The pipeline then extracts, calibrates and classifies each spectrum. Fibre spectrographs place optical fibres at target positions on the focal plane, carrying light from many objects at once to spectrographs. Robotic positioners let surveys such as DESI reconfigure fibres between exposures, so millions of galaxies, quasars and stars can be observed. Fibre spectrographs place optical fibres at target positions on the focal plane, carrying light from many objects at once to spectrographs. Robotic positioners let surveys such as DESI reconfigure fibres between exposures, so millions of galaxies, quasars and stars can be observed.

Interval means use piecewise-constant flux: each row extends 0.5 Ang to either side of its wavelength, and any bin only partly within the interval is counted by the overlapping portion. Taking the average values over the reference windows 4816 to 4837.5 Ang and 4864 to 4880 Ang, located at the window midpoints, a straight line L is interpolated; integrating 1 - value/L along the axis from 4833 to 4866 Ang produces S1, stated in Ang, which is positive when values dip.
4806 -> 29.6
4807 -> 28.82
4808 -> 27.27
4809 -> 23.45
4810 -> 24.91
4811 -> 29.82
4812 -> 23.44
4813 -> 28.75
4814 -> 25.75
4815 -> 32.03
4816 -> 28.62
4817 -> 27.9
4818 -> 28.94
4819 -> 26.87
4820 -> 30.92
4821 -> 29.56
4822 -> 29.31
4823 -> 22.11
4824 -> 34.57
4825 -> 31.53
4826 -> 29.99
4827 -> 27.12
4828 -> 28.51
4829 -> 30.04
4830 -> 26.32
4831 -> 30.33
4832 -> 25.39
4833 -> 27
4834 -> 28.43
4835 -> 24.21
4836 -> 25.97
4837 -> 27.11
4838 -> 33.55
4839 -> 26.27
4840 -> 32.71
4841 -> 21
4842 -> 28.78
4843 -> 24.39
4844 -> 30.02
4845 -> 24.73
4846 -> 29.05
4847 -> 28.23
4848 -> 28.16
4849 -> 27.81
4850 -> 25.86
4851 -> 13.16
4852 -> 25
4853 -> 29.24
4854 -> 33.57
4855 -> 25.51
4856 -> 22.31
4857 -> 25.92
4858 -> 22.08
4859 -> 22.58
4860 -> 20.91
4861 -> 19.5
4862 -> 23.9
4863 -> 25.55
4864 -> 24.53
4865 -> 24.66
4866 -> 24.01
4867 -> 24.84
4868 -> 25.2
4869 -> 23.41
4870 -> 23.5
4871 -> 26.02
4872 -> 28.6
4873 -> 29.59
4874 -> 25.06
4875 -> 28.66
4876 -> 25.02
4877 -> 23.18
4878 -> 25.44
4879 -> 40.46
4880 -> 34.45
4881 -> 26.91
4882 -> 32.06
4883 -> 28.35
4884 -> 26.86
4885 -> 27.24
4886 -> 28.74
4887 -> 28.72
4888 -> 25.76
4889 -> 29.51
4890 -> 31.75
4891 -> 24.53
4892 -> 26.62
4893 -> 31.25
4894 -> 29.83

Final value 2.04 Ang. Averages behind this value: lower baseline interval 28.2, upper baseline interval 26.7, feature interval 25.8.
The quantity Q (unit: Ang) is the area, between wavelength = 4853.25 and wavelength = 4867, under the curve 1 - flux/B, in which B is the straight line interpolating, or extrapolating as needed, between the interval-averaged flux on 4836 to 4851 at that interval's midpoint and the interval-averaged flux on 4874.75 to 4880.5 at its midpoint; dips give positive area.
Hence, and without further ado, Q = 1.9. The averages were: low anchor 27.1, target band 24.3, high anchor 29.6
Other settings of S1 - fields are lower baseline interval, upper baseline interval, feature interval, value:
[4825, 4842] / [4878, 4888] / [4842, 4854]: 0.9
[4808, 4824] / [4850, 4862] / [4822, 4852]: -2.0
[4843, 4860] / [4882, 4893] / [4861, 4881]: 0.4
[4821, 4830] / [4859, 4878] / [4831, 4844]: 0.2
